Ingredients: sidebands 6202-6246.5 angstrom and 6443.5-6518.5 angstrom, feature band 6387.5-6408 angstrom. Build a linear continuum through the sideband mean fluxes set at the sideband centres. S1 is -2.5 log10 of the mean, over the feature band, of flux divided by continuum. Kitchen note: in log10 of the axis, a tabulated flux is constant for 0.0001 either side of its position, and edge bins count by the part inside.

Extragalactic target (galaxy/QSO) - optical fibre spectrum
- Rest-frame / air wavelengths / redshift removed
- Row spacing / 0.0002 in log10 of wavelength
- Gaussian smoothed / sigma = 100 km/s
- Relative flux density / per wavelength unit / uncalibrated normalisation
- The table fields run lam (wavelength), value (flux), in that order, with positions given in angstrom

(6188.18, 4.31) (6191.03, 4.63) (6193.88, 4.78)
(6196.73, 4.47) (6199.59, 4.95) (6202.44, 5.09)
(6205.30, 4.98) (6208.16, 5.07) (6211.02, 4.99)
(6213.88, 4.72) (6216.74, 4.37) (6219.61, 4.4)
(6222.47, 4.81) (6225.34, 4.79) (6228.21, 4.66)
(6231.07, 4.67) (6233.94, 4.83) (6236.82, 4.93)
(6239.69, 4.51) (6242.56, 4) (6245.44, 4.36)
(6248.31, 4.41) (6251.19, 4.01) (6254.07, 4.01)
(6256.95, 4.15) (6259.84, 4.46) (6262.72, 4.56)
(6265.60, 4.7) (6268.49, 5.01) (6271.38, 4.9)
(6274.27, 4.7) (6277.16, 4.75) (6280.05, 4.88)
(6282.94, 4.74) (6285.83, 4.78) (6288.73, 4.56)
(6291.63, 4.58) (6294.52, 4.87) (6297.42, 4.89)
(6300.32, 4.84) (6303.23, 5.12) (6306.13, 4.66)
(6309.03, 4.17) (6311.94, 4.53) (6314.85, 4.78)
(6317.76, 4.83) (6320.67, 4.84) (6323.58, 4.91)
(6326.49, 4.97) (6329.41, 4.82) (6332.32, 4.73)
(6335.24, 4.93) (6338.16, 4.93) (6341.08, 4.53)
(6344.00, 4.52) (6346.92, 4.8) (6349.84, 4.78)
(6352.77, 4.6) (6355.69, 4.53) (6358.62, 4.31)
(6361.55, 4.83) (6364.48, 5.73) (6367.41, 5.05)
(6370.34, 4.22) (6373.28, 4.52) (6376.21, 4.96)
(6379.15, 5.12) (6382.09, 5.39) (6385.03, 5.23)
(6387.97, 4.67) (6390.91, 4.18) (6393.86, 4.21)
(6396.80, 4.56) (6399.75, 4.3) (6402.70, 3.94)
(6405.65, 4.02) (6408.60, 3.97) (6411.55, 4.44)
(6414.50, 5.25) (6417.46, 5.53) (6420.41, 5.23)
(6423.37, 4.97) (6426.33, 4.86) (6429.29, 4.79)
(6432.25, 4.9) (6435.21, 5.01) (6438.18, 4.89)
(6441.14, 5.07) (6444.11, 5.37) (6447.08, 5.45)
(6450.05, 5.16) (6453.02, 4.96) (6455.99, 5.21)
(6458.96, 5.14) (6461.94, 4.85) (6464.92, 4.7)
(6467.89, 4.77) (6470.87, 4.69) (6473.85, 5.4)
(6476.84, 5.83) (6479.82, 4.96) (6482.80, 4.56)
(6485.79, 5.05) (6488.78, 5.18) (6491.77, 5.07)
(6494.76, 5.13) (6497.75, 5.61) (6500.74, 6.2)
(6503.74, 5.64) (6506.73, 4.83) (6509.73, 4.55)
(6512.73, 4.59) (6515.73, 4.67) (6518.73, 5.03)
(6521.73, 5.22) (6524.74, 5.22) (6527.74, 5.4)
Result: 0.173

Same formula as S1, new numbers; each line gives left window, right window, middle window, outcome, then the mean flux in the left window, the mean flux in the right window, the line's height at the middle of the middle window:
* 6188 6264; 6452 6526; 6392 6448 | 0.042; 4.59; 5.08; 4.95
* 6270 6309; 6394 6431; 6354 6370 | -0.034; 4.77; 4.64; 4.69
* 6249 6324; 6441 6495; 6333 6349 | 0.009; 4.66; 5.08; 4.78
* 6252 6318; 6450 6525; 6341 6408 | 0.046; 4.66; 5.08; 4.85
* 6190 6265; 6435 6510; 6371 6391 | 0.011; 4.6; 5.14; 4.94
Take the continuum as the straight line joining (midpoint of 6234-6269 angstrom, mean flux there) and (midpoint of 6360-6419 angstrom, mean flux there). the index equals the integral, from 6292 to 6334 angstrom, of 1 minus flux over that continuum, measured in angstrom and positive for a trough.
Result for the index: -2.1 angstrom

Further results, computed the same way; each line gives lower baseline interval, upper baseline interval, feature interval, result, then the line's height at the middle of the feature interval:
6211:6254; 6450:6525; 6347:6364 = 0.4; 4.8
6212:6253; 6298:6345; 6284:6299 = -0.2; 4.68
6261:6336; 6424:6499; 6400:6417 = 2.0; 4.97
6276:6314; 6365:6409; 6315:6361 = -0.7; 4.66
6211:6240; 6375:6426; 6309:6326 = -0.1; 4.7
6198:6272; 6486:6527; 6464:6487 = 0.4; 5.09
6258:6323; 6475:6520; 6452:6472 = 0.6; 5.06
